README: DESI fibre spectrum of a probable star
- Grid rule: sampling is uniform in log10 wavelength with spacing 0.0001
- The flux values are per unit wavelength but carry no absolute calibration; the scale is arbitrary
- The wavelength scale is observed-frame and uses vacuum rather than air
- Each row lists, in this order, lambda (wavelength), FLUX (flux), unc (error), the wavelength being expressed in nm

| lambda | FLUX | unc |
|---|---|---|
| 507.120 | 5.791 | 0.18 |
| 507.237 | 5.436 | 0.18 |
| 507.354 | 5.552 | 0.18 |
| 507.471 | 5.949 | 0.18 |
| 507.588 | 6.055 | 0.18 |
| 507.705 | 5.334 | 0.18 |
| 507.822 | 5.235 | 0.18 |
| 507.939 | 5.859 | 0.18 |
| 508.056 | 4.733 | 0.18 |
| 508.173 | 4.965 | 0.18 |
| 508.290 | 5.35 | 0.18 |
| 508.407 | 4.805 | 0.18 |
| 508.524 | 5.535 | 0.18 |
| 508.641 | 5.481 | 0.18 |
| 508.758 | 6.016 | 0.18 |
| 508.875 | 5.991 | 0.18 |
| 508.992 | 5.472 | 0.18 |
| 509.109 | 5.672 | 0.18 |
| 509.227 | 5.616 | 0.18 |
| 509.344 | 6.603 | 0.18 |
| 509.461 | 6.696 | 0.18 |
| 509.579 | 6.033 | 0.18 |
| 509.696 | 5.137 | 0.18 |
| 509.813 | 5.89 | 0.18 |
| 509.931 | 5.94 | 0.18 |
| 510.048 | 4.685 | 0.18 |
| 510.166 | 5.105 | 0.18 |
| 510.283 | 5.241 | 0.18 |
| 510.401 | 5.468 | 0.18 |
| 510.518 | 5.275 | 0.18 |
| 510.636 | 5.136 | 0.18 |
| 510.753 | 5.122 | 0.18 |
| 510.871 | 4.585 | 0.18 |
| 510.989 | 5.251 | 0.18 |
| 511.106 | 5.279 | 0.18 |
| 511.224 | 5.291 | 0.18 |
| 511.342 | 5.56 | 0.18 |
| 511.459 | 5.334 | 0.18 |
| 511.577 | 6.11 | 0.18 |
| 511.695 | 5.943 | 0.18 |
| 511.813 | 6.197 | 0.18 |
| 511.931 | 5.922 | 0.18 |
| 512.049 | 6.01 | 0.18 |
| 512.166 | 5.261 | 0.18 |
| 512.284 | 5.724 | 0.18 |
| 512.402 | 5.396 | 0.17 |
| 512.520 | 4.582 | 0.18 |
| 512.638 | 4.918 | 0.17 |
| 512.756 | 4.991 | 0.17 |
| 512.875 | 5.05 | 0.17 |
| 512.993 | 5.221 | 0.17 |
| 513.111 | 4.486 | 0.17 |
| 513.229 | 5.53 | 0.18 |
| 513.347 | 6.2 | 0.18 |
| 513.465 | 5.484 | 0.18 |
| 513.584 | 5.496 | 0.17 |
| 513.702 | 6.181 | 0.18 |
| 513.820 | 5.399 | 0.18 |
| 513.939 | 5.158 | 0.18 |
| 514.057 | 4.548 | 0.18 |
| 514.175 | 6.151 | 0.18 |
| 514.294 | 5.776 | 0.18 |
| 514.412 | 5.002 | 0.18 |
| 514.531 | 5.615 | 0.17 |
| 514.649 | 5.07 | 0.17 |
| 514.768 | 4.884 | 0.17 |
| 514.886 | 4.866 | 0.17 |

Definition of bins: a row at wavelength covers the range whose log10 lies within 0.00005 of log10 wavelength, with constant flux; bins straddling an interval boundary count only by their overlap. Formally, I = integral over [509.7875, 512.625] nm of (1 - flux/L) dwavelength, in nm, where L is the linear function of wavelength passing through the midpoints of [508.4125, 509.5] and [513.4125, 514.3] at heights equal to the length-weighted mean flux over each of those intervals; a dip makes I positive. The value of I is 0.133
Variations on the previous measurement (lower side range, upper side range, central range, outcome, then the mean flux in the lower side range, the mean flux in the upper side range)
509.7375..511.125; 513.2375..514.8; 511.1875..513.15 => -0.03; 5.25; 5.47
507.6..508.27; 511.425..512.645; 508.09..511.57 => -0.02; 5.29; 5.61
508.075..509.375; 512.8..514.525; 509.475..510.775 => 0.02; 5.55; 5.41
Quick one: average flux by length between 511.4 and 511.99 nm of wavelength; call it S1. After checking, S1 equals 5.9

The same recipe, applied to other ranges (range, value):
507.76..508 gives 5.53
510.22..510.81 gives 5.25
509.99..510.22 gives 4.88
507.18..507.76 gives 5.66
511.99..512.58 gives 5.4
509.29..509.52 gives 6.65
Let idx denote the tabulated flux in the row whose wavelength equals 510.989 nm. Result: 5.251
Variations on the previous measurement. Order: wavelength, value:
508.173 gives 4.965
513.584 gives 5.496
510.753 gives 5.122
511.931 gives 5.922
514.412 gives 5.002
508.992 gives 5.472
